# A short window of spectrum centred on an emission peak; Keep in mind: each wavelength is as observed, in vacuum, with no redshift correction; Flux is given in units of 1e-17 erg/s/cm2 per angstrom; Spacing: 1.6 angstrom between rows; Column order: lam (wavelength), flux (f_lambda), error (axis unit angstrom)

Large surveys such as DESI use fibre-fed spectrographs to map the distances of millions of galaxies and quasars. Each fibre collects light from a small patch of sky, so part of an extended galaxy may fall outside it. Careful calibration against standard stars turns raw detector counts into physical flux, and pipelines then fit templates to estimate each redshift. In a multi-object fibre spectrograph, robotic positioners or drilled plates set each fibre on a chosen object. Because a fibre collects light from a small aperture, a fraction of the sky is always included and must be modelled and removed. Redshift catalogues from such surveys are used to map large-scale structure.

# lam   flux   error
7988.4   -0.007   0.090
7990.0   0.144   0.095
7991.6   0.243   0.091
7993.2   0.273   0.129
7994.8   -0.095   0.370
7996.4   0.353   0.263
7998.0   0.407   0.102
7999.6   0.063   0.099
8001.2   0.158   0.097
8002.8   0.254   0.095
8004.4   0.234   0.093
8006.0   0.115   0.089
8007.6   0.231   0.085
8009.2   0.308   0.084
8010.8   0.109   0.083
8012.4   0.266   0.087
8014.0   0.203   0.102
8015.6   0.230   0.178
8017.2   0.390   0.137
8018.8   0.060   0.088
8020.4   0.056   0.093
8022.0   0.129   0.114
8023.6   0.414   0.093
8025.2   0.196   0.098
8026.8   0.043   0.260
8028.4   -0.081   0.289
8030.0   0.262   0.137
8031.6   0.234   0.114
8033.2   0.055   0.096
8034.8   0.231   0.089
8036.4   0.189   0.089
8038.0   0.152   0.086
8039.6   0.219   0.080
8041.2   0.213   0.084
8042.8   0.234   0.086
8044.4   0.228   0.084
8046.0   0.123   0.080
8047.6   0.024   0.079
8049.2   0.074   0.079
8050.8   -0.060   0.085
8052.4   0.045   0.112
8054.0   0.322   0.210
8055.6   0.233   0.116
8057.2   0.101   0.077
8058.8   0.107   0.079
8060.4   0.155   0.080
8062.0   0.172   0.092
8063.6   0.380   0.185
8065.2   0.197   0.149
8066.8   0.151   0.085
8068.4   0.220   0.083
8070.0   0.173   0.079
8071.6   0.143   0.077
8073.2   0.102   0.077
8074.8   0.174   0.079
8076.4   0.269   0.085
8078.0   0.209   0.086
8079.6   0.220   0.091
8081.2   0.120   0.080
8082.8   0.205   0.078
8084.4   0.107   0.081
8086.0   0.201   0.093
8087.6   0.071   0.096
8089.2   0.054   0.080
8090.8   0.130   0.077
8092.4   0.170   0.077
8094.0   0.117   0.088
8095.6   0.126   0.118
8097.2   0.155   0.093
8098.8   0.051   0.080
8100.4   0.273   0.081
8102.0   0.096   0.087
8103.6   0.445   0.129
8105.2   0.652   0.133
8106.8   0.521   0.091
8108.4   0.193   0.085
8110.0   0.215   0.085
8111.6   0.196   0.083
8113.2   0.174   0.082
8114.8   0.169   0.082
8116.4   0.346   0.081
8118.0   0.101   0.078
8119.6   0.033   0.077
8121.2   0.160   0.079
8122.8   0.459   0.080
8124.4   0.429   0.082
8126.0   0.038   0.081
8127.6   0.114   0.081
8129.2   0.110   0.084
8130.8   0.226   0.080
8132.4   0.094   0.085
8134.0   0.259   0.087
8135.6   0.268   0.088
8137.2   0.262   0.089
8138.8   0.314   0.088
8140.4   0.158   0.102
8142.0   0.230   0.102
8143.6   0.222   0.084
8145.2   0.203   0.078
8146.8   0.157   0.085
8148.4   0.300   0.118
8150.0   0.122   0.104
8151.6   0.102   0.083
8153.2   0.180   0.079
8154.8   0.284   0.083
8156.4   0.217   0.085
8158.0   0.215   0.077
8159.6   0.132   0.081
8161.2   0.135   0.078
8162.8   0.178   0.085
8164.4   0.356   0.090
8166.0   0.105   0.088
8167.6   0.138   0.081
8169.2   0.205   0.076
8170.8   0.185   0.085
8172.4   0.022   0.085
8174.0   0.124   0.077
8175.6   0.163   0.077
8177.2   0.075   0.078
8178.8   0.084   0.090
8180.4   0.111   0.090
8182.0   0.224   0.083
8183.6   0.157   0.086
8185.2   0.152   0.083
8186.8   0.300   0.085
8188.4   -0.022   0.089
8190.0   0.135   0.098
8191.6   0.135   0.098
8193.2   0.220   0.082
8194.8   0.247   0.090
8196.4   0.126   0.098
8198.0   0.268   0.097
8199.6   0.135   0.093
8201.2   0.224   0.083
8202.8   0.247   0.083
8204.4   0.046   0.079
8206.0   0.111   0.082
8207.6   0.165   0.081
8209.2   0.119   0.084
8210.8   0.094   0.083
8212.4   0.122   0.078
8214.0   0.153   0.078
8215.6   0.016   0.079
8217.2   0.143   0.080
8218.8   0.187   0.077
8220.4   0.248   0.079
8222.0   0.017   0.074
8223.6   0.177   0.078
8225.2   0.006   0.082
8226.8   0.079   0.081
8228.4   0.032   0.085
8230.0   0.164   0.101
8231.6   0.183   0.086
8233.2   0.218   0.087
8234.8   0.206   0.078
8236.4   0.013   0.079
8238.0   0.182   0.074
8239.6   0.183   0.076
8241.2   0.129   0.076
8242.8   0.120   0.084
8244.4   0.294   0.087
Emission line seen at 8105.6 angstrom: [S II] 6716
